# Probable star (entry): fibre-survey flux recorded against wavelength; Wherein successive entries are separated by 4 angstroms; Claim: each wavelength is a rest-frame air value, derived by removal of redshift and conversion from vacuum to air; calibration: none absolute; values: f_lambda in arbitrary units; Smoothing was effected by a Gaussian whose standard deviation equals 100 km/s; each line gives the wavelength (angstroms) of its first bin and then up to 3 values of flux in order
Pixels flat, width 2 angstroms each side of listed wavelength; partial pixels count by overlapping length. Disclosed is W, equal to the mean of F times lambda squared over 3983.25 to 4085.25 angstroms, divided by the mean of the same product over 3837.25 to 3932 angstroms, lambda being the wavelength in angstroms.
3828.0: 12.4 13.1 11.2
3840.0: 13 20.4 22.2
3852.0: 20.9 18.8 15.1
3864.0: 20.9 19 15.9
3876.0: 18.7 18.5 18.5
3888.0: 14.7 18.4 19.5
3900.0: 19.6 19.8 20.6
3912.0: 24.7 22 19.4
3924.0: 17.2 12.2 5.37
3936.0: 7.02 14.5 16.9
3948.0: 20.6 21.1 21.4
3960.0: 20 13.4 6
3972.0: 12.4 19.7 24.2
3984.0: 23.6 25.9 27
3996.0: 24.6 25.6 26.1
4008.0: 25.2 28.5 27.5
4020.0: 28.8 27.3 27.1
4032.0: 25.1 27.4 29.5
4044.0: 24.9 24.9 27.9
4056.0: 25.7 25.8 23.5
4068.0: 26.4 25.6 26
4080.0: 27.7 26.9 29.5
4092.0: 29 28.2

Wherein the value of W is 1.5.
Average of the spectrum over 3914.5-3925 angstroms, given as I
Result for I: 19.6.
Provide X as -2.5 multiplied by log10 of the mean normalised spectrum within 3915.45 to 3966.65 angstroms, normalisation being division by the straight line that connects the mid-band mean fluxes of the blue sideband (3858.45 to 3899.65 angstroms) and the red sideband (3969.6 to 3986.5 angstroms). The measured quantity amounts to 0.20 mag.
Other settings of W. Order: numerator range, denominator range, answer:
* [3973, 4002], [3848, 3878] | 1.36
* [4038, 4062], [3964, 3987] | 1.59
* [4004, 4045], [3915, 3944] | 2.05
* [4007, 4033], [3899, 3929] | 1.46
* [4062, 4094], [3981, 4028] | 1.06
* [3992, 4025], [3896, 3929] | 1.43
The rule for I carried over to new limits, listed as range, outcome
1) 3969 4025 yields 24.4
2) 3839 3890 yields 18.3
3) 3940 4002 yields 20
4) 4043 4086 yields 26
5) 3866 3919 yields 19.2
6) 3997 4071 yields 26.5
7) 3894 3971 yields 16.9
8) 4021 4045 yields 27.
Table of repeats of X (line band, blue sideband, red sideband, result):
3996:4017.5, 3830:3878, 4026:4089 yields -0.093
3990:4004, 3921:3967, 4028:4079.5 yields -0.247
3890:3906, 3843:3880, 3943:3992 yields -0.014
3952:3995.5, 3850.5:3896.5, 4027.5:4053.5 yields 0.188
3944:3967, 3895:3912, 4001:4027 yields 0.262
